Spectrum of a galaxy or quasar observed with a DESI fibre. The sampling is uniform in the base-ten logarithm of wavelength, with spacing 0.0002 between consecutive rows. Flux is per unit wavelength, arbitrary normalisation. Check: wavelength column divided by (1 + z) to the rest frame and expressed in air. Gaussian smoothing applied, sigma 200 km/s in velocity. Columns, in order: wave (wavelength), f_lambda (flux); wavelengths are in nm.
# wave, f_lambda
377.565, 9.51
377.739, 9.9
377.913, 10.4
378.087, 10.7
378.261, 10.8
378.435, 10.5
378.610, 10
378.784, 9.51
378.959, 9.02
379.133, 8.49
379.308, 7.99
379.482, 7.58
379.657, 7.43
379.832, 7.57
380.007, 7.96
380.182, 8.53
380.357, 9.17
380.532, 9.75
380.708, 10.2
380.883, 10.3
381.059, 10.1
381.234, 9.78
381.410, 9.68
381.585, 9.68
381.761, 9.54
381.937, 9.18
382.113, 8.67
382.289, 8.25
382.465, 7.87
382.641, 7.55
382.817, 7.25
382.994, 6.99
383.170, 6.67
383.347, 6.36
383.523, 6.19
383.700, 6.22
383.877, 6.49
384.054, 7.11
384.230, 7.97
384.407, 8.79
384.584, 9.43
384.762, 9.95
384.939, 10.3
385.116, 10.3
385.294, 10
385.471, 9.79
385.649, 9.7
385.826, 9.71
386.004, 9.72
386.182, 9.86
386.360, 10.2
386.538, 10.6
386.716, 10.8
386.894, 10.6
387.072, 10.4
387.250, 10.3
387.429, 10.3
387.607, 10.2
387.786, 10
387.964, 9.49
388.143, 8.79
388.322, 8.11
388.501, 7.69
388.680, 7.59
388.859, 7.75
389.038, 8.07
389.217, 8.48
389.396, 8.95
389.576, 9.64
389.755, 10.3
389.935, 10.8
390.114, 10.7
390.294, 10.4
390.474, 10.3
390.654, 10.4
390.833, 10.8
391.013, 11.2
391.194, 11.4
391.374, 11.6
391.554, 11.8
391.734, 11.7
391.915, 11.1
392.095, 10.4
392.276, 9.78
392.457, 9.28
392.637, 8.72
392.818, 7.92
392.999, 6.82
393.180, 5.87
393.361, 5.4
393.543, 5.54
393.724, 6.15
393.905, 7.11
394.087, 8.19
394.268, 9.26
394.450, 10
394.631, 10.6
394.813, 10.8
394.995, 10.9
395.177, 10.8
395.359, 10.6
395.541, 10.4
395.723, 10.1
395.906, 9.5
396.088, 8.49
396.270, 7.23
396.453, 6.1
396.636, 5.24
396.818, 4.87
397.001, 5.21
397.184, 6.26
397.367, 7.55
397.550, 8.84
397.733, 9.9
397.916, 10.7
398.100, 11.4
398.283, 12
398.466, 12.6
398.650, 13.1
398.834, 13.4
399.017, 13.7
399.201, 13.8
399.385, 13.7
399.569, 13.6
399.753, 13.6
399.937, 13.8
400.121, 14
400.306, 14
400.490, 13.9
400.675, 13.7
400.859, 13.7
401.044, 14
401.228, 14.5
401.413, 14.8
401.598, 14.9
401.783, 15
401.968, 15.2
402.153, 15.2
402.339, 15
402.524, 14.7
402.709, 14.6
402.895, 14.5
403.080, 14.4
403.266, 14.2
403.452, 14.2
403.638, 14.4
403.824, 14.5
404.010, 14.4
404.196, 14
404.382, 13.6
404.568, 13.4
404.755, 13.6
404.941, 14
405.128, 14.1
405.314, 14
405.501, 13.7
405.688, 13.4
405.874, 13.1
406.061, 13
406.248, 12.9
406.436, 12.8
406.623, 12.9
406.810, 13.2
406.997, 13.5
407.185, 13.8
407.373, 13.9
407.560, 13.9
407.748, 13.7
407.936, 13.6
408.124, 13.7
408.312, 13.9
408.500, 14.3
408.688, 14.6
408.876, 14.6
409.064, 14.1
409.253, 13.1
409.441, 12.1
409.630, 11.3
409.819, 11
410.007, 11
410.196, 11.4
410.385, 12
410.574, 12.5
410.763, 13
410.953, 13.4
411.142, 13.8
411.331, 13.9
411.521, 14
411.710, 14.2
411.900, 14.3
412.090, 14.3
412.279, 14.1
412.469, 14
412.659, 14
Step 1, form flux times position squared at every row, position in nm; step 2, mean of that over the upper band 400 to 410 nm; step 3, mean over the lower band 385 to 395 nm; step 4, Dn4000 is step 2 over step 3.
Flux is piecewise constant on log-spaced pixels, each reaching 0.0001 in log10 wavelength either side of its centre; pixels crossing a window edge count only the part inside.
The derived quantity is 1.57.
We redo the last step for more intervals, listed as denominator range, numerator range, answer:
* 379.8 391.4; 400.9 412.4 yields 1.65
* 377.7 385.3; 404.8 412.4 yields 1.75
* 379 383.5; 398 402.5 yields 1.80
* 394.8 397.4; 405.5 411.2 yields 1.70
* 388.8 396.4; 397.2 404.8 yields 1.49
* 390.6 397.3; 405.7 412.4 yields 1.62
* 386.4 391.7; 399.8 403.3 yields 1.55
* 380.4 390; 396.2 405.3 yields 1.52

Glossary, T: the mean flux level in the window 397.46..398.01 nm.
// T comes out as 9.81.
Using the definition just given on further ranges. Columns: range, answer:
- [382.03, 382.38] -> 8.45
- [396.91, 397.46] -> 6.35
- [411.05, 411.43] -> 13.8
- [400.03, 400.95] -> 13.9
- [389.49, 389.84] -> 9.98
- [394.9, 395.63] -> 10.7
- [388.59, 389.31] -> 7.98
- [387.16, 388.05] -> 10.1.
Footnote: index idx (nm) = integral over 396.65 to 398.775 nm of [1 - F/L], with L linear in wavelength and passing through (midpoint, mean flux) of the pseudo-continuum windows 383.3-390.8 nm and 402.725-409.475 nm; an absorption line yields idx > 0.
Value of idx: 0.47 nm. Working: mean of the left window 9.29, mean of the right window 13.8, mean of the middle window 9.23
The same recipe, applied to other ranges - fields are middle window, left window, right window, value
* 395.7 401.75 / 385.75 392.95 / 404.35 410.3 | 0.199 nm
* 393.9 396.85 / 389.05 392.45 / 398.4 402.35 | 0.771 nm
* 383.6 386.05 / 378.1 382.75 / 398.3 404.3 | 0.292 nm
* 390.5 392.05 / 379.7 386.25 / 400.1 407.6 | -0.053 nm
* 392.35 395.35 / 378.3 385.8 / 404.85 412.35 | 0.660 nm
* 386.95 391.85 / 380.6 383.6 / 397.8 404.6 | 0.307 nm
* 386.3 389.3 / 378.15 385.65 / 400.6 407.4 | 0.217 nm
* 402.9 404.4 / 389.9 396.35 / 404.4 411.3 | -0.258 nm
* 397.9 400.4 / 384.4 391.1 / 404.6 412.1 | -0.306 nm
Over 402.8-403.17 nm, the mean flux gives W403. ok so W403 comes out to 14.5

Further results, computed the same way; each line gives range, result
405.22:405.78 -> 13.7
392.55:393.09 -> 7.81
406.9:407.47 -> 13.7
